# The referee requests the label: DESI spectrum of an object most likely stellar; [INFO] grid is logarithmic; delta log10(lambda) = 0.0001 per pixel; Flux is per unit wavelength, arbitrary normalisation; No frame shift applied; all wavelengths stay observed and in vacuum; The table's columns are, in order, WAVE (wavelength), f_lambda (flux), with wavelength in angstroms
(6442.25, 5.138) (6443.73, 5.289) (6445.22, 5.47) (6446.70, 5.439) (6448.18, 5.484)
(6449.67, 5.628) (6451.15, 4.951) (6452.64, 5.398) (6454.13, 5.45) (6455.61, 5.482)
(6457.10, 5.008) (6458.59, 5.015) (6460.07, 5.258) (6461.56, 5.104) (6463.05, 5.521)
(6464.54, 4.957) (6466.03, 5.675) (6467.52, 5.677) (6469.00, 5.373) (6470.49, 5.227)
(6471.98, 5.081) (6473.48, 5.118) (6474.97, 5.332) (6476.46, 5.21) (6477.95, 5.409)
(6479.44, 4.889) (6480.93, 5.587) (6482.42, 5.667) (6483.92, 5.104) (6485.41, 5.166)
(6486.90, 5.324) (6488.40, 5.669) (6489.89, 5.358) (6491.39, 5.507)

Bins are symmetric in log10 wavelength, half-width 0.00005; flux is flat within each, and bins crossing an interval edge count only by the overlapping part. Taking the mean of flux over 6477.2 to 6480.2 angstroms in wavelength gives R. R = 5.16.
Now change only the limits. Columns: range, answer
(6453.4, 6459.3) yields 5.24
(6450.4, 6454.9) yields 5.27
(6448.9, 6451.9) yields 5.28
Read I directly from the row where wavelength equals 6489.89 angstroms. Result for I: 5.358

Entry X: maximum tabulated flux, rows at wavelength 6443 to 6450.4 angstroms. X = 5.628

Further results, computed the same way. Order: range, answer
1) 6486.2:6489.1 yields 5.669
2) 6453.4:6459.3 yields 5.482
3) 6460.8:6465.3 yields 5.521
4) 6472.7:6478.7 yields 5.409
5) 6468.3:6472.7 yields 5.373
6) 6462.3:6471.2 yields 5.677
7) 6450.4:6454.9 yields 5.45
